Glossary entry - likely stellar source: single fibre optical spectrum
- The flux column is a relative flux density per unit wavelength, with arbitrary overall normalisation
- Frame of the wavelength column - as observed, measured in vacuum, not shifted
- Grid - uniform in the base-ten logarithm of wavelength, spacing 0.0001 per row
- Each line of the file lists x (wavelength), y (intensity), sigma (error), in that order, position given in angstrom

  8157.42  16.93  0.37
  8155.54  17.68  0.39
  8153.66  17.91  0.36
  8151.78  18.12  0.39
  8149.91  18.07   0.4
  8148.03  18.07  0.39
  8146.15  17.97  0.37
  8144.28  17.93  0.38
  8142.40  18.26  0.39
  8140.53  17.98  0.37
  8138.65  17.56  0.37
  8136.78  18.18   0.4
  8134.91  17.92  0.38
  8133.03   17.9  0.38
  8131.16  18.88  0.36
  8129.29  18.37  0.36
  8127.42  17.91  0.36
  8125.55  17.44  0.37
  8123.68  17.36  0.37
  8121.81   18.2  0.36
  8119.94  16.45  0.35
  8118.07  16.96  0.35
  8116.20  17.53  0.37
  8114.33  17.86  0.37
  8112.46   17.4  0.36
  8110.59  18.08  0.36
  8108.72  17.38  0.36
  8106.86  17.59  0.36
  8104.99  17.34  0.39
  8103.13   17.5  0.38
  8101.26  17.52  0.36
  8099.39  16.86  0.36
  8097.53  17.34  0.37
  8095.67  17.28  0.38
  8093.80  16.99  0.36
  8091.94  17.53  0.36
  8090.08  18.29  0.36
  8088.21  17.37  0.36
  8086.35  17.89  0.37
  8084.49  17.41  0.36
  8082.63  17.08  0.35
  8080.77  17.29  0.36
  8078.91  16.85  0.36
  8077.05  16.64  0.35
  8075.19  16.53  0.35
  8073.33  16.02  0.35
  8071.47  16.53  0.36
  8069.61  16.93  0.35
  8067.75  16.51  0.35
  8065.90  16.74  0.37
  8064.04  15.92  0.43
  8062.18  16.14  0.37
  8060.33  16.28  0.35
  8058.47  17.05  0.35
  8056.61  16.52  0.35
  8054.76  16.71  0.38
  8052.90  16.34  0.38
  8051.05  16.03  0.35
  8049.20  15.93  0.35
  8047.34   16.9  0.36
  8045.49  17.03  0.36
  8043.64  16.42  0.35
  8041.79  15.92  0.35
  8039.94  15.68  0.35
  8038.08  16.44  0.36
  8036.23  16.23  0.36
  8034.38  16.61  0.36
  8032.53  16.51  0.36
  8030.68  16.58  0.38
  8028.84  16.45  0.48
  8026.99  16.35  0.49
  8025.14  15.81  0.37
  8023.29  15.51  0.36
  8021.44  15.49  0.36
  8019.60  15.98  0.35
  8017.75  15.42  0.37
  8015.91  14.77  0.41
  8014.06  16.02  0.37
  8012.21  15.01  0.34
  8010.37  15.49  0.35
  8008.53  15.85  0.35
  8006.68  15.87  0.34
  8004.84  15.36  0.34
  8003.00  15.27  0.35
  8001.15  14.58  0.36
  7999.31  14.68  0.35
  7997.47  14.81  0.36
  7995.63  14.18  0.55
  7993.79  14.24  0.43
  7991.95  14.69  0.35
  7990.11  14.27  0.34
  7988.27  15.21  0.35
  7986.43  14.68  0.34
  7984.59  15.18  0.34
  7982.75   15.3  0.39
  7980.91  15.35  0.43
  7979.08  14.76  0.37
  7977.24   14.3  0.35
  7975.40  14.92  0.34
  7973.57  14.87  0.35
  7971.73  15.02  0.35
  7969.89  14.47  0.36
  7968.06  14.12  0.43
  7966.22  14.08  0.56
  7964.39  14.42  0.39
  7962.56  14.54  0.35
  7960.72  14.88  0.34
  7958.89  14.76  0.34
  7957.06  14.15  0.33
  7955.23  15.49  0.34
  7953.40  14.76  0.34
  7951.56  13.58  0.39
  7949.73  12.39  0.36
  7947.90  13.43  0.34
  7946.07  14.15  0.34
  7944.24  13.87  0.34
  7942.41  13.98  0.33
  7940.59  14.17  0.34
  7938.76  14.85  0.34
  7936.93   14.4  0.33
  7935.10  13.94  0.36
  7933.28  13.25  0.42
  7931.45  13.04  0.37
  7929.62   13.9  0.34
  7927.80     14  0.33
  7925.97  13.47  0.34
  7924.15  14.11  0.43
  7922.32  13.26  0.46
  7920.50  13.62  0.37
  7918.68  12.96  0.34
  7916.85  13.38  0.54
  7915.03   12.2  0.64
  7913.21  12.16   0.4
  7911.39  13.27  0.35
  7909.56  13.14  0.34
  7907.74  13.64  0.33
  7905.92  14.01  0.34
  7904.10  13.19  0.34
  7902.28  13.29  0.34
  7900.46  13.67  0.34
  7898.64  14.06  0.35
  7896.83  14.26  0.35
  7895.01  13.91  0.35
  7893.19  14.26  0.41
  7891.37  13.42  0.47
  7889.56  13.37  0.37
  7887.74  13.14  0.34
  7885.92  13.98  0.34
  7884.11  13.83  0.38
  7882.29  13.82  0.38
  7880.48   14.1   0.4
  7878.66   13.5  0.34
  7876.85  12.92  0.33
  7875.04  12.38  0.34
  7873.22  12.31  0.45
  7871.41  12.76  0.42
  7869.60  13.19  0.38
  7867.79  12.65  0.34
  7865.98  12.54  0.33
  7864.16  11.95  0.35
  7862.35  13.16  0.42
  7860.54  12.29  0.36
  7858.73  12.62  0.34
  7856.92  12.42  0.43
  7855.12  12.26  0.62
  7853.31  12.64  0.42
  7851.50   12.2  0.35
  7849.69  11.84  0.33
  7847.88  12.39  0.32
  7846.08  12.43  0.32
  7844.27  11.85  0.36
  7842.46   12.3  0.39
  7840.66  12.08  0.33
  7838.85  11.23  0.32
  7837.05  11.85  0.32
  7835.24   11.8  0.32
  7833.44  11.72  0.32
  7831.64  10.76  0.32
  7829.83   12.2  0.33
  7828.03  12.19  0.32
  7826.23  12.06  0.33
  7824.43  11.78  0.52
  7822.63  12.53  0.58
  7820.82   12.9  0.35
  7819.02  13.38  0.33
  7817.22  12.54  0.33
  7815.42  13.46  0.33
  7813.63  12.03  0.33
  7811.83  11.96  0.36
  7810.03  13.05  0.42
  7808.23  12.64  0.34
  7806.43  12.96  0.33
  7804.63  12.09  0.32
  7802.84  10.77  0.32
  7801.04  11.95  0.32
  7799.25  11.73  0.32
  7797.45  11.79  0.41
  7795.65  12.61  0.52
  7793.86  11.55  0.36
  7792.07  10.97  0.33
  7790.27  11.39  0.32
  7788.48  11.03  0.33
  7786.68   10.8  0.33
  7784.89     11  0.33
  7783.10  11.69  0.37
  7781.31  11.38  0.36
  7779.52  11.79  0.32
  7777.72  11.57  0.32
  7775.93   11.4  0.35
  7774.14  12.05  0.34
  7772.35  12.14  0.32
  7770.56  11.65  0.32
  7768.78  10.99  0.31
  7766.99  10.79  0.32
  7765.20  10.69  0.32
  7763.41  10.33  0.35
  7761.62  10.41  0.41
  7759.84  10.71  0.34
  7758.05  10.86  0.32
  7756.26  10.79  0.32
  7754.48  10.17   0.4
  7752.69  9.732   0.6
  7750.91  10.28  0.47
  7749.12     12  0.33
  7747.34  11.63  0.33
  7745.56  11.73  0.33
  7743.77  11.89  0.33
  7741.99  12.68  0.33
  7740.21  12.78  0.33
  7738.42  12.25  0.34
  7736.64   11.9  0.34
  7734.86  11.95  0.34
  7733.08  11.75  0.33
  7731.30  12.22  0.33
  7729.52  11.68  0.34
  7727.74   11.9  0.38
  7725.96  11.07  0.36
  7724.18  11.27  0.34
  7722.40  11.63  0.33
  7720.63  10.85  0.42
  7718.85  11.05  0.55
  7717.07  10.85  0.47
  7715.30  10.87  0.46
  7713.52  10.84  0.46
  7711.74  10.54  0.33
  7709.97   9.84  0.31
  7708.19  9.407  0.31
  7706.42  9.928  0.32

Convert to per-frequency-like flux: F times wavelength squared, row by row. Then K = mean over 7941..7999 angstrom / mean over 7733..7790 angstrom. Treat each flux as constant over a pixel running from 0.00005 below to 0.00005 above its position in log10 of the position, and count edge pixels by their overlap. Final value 1.3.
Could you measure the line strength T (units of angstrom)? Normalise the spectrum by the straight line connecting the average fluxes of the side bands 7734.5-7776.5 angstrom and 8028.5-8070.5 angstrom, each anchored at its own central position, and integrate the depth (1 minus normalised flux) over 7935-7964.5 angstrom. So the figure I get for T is 0.9 angstrom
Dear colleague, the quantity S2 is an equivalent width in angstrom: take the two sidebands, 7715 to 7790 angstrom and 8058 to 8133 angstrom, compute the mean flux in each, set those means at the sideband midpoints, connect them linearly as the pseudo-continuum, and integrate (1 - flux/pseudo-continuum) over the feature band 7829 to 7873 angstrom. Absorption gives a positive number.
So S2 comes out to 2.8 angstrom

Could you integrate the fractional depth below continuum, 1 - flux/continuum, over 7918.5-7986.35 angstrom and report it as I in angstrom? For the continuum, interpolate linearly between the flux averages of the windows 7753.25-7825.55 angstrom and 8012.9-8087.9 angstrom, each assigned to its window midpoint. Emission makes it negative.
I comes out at 1.8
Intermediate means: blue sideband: 11.7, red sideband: 16.4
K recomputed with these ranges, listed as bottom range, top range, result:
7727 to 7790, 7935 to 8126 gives 1.50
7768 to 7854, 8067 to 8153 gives 1.58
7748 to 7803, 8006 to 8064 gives 1.54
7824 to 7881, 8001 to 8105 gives 1.40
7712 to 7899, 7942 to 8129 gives 1.41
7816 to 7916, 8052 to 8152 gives 1.44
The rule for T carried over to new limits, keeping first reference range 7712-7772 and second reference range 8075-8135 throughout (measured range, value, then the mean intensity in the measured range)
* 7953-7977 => 0.72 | 14.6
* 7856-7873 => 0.98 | 12.6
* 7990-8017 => 1.24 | 15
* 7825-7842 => 1.41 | 11.8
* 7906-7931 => 1.69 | 13.3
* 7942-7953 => 0.88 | 13.6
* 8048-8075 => 0.54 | 16.4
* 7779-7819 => 1.15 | 11.9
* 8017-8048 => 0.11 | 16.2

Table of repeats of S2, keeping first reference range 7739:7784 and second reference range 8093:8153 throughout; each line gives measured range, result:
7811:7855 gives 1.3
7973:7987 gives 0.2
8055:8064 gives 0.1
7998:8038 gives 0.3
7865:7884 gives 0.4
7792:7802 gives 0.1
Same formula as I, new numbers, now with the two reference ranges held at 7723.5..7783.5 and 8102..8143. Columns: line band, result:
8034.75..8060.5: 0.1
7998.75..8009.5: 0.3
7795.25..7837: 0.9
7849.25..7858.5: 0.6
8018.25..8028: 0.1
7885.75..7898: 0.0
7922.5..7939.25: 0.7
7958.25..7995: 1.3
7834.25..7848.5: 1.0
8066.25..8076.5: 0.2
